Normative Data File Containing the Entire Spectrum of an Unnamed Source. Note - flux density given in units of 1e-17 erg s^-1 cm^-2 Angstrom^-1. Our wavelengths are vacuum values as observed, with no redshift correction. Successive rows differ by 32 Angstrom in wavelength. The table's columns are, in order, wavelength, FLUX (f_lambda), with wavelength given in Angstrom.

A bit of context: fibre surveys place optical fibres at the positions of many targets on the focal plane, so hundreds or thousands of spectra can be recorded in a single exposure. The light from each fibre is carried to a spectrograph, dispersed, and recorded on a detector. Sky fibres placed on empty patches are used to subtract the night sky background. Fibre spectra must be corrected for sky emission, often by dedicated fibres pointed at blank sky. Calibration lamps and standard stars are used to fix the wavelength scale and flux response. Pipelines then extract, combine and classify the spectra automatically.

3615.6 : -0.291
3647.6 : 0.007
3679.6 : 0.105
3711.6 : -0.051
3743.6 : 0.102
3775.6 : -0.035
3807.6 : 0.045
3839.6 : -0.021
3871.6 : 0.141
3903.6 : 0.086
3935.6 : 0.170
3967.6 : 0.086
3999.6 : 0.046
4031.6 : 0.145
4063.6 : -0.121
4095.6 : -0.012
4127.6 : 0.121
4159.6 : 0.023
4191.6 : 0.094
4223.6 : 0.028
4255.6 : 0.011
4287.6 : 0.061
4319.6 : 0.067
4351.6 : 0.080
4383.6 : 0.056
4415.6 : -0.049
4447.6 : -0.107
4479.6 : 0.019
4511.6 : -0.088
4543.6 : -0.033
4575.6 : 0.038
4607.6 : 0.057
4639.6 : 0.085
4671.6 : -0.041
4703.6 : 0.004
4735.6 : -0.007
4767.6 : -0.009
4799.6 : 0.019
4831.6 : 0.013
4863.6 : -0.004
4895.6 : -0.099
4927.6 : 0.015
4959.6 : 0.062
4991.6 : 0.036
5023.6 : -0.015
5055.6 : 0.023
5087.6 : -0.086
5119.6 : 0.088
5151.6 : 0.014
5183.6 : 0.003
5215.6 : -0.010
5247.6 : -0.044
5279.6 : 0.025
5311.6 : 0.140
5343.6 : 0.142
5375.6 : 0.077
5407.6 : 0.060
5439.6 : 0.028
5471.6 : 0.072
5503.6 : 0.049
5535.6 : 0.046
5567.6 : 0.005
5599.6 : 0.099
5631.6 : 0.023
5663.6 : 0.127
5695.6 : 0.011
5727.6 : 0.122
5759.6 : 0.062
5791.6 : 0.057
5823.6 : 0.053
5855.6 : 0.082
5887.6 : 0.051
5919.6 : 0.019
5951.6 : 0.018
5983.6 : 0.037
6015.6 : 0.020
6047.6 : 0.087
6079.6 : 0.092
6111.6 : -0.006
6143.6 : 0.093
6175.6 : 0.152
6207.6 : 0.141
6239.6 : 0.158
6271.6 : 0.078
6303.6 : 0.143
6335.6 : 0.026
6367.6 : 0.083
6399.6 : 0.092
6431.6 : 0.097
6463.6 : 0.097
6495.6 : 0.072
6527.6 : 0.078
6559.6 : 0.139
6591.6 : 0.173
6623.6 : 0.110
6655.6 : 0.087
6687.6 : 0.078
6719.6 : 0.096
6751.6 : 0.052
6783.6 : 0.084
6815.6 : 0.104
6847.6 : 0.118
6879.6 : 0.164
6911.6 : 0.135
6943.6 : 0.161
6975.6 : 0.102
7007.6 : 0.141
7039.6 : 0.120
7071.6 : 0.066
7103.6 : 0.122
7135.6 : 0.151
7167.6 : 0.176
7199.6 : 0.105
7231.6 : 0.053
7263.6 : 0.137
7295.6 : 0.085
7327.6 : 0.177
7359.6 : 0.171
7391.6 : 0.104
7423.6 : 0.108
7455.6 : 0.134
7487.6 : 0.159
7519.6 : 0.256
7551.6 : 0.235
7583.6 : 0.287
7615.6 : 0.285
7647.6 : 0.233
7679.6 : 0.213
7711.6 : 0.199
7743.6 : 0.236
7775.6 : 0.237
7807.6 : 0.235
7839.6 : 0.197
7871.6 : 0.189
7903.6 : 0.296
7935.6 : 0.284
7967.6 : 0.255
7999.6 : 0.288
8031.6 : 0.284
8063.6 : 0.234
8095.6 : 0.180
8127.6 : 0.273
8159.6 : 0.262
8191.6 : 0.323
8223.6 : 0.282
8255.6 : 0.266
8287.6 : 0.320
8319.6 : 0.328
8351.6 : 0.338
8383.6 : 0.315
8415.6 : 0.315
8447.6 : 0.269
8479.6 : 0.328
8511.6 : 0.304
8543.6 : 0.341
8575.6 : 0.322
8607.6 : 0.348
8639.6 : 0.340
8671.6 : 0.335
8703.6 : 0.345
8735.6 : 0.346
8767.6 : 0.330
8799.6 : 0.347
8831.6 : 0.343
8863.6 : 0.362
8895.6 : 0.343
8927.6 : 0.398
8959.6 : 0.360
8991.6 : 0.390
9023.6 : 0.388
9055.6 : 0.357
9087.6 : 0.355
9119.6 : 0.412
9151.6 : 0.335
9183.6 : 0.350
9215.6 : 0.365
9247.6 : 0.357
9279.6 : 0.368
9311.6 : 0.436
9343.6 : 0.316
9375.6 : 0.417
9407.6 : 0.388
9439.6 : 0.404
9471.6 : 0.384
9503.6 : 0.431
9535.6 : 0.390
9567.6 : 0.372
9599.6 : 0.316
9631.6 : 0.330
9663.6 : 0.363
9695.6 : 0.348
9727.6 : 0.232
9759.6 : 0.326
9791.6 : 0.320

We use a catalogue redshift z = 0.882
